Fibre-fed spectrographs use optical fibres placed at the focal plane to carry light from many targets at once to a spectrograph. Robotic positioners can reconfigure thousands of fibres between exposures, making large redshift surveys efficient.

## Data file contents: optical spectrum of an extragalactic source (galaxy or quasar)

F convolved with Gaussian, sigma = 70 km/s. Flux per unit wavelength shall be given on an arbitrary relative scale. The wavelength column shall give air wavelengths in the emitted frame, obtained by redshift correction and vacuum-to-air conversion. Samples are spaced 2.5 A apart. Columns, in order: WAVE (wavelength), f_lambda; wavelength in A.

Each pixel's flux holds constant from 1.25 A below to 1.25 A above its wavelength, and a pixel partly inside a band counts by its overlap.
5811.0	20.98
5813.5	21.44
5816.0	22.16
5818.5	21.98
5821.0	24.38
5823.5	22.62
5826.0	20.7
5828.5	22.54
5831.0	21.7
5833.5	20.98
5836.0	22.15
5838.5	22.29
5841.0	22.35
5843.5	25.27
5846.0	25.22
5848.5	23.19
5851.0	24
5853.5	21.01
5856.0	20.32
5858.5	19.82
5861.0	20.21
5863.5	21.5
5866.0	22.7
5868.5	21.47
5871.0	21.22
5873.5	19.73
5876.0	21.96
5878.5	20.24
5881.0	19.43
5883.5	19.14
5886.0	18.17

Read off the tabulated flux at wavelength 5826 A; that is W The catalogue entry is 20.7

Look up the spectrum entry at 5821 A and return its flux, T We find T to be 24.38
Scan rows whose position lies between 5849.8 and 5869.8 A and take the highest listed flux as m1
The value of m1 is 24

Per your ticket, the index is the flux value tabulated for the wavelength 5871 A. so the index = 21.22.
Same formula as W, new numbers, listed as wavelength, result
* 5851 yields 24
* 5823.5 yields 22.62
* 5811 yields 20.98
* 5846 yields 25.22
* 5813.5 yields 21.44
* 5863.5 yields 21.5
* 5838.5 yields 22.29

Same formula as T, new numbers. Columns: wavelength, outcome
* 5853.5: 21.01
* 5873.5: 19.73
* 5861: 20.21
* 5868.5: 21.47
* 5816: 22.16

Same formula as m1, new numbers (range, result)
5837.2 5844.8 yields 25.27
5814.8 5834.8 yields 24.38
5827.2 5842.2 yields 22.54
